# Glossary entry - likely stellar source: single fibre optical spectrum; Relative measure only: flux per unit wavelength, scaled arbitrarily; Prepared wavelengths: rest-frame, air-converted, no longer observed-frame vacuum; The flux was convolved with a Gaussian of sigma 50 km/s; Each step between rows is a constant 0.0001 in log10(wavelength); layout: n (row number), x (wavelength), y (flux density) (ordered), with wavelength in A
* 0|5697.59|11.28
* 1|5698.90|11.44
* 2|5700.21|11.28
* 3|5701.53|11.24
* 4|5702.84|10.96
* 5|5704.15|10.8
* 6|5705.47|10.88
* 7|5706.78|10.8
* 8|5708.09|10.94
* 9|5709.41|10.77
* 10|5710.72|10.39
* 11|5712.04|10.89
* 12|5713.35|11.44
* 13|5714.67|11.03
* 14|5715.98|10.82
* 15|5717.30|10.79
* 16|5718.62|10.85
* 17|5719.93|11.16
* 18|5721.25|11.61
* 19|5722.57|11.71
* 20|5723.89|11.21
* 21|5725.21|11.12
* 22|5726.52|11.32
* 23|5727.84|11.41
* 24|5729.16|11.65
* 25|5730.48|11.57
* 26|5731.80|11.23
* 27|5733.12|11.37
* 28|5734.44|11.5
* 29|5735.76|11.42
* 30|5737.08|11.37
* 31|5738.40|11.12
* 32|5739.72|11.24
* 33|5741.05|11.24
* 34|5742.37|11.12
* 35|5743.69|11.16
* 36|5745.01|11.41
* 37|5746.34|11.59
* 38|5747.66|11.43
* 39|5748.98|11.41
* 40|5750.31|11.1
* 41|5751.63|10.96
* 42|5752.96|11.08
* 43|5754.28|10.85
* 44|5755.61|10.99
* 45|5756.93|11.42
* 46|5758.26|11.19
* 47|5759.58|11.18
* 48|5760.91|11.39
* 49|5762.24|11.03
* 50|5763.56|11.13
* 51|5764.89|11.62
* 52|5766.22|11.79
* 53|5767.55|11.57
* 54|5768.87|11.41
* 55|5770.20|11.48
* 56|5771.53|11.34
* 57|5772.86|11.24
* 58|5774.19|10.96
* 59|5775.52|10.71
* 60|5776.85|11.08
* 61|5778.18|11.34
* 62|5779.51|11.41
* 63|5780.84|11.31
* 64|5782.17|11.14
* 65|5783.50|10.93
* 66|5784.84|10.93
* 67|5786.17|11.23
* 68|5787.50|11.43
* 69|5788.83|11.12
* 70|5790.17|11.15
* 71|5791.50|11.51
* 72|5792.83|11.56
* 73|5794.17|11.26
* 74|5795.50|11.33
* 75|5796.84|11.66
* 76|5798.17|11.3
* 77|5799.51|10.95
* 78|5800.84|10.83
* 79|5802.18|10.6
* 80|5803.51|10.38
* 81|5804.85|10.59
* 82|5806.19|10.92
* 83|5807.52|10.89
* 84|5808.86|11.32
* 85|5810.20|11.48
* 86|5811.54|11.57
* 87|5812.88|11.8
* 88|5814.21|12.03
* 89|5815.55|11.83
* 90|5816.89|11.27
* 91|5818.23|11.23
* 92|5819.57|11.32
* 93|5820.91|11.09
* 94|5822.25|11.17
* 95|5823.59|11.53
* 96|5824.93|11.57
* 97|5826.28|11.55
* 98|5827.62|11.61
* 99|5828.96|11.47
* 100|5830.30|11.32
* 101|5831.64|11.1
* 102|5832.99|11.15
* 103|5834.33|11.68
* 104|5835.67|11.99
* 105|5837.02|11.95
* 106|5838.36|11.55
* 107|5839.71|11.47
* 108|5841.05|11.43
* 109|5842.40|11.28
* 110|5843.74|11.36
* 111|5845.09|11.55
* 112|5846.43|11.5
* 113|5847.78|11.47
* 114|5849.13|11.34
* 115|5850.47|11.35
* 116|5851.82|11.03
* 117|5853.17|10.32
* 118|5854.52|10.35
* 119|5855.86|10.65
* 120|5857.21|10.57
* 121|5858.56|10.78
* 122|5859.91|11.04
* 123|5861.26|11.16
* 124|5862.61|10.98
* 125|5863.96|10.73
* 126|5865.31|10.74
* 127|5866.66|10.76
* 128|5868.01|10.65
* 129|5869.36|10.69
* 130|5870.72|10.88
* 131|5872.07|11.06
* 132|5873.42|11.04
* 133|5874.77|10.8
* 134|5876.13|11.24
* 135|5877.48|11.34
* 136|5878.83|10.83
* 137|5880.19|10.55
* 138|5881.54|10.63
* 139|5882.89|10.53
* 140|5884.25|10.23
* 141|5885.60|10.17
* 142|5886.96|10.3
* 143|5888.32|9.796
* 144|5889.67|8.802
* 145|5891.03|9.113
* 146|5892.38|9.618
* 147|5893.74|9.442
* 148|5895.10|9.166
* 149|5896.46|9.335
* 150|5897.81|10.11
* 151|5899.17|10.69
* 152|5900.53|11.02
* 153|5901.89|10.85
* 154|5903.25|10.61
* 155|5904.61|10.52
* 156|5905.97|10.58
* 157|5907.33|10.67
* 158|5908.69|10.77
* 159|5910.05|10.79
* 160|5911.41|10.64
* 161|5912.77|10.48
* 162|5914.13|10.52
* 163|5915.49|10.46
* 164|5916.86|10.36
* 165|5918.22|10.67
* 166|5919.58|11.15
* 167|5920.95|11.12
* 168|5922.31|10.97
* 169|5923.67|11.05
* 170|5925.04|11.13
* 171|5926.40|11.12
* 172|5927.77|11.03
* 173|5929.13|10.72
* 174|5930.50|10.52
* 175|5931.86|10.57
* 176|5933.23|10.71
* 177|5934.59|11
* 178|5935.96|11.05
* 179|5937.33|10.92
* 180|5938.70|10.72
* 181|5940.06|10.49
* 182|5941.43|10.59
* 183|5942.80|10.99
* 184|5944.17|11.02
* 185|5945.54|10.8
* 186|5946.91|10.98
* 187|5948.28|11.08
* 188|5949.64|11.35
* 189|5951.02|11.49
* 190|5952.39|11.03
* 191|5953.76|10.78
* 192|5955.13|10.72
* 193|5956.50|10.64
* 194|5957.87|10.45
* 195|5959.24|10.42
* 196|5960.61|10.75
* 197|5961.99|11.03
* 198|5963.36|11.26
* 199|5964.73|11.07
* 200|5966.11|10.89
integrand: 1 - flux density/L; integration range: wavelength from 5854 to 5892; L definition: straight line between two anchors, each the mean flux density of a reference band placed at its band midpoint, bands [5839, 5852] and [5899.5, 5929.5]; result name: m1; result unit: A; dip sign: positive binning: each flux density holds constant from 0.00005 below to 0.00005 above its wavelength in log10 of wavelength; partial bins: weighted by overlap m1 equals 1.9 A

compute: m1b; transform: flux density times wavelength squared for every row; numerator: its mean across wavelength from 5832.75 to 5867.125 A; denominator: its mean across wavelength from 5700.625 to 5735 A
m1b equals 1.05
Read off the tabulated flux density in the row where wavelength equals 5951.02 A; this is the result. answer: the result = 11.49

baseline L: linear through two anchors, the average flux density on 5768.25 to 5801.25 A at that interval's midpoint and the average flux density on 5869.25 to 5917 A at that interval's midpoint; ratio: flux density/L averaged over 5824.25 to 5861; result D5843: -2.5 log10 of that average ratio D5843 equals -0.05 mag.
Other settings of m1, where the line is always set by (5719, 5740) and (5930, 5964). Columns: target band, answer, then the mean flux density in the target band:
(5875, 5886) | 0.31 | 10.7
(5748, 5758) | 0.17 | 11.1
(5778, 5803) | 0.06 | 11.2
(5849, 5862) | 0.28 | 10.8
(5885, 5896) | 1.45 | 9.53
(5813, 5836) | -0.65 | 11.5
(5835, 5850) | -0.58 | 11.5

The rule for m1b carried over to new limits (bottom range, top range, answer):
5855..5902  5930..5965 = 1.06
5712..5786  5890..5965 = 1.01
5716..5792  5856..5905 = 0.97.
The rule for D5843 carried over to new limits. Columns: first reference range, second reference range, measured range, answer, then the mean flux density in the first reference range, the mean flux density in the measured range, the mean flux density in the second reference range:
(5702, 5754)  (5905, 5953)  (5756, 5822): -0.02 mag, 11.2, 11.2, 10.8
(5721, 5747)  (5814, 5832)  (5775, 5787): 0.03 mag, 11.4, 11.1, 11.4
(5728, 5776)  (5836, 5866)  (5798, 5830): -0.01 mag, 11.3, 11.3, 11.1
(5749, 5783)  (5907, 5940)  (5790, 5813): 0.00 mag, 11.2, 11.2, 10.8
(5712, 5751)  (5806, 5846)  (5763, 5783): 0.01 mag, 11.3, 11.3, 11.5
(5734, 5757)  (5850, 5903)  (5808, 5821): -0.06 mag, 11.2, 11.5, 10.5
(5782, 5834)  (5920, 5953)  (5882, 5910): 0.09 mag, 11.3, 10.1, 10.9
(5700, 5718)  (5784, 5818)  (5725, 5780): -0.02 mag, 10.9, 11.3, 11.2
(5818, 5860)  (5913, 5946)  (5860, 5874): 0.03 mag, 11.3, 10.9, 10.8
